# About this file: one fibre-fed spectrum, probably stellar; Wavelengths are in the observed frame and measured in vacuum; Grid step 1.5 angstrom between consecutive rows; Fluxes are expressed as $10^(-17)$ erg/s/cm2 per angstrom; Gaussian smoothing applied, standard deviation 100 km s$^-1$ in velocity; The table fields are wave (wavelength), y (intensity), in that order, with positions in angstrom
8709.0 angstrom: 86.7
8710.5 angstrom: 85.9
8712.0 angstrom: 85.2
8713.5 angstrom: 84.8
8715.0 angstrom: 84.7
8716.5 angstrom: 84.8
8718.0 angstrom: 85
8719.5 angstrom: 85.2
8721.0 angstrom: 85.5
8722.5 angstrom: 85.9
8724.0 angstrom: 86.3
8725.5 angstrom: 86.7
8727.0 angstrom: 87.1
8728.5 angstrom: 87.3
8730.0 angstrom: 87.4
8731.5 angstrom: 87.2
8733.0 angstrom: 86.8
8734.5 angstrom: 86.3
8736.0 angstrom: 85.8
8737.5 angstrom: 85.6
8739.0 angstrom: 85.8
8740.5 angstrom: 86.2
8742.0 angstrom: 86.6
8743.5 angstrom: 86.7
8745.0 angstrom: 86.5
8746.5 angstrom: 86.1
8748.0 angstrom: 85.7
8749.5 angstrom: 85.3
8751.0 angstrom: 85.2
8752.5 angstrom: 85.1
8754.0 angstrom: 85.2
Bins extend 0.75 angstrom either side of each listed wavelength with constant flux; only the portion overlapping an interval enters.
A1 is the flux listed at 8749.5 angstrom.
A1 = 85.3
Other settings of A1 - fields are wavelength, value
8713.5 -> 84.8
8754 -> 85.2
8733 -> 86.8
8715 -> 84.7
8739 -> 85.8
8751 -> 85.2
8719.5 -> 85.2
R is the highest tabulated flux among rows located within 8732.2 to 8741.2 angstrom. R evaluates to 86.8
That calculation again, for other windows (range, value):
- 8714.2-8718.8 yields 85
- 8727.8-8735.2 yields 87.4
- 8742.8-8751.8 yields 86.7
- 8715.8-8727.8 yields 87.1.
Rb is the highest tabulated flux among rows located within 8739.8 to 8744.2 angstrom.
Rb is 86.7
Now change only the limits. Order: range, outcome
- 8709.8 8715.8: 85.9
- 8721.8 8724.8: 86.3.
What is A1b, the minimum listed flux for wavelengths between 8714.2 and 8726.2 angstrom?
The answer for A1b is 84.7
